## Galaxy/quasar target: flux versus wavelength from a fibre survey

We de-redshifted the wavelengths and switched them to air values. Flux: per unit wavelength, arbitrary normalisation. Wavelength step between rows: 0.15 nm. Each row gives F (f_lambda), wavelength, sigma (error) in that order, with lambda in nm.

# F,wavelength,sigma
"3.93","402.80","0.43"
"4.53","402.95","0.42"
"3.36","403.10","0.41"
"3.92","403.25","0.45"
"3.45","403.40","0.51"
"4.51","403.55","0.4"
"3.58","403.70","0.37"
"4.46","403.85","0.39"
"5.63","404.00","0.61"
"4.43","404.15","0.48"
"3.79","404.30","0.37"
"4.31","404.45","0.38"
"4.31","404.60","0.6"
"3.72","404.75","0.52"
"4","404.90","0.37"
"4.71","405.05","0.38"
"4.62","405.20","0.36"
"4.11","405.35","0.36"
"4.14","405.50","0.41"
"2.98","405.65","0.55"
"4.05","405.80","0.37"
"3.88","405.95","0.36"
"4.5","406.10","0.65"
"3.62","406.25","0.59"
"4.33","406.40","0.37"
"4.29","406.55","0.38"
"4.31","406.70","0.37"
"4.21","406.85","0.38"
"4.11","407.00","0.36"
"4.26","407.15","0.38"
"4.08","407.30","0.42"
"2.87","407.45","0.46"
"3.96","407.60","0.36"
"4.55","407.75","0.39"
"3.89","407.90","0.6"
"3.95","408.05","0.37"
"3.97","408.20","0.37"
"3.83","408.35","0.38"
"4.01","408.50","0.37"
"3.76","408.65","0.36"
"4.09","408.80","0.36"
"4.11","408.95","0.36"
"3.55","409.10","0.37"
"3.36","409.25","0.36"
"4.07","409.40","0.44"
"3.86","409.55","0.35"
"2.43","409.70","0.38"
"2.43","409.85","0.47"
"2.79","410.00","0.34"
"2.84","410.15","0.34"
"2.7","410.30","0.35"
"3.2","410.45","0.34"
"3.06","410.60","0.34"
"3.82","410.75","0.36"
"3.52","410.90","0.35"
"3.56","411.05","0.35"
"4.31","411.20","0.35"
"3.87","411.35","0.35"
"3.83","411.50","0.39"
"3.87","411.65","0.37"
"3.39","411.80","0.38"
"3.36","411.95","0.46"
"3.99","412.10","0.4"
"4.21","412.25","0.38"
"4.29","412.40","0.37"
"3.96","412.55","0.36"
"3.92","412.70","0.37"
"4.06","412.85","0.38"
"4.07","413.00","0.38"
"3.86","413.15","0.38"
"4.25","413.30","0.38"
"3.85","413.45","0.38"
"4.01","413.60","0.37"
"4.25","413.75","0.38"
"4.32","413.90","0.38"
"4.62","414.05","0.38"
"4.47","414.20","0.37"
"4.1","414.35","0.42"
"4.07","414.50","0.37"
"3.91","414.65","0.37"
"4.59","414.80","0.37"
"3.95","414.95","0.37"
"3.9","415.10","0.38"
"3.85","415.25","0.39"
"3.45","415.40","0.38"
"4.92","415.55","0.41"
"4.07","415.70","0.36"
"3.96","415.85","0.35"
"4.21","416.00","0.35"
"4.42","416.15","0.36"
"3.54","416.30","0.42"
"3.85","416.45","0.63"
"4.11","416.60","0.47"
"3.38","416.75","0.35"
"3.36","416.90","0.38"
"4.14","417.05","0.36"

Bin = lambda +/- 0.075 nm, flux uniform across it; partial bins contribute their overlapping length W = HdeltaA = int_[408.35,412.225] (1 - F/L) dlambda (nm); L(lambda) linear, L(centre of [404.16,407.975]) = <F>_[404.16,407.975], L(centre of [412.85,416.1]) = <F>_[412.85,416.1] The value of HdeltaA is 0.54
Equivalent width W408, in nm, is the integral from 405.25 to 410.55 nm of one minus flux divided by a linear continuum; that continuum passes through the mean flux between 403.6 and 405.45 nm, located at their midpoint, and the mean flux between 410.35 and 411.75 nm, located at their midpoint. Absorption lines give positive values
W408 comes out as 0.30 nm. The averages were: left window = 4.31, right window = 3.65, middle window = 3.75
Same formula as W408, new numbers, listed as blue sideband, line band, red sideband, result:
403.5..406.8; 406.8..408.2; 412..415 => 0.06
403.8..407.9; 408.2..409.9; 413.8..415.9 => 0.22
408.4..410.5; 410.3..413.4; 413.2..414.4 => 0.05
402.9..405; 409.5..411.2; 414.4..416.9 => 0.38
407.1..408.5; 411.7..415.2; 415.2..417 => -0.11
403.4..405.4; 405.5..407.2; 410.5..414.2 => 0.06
